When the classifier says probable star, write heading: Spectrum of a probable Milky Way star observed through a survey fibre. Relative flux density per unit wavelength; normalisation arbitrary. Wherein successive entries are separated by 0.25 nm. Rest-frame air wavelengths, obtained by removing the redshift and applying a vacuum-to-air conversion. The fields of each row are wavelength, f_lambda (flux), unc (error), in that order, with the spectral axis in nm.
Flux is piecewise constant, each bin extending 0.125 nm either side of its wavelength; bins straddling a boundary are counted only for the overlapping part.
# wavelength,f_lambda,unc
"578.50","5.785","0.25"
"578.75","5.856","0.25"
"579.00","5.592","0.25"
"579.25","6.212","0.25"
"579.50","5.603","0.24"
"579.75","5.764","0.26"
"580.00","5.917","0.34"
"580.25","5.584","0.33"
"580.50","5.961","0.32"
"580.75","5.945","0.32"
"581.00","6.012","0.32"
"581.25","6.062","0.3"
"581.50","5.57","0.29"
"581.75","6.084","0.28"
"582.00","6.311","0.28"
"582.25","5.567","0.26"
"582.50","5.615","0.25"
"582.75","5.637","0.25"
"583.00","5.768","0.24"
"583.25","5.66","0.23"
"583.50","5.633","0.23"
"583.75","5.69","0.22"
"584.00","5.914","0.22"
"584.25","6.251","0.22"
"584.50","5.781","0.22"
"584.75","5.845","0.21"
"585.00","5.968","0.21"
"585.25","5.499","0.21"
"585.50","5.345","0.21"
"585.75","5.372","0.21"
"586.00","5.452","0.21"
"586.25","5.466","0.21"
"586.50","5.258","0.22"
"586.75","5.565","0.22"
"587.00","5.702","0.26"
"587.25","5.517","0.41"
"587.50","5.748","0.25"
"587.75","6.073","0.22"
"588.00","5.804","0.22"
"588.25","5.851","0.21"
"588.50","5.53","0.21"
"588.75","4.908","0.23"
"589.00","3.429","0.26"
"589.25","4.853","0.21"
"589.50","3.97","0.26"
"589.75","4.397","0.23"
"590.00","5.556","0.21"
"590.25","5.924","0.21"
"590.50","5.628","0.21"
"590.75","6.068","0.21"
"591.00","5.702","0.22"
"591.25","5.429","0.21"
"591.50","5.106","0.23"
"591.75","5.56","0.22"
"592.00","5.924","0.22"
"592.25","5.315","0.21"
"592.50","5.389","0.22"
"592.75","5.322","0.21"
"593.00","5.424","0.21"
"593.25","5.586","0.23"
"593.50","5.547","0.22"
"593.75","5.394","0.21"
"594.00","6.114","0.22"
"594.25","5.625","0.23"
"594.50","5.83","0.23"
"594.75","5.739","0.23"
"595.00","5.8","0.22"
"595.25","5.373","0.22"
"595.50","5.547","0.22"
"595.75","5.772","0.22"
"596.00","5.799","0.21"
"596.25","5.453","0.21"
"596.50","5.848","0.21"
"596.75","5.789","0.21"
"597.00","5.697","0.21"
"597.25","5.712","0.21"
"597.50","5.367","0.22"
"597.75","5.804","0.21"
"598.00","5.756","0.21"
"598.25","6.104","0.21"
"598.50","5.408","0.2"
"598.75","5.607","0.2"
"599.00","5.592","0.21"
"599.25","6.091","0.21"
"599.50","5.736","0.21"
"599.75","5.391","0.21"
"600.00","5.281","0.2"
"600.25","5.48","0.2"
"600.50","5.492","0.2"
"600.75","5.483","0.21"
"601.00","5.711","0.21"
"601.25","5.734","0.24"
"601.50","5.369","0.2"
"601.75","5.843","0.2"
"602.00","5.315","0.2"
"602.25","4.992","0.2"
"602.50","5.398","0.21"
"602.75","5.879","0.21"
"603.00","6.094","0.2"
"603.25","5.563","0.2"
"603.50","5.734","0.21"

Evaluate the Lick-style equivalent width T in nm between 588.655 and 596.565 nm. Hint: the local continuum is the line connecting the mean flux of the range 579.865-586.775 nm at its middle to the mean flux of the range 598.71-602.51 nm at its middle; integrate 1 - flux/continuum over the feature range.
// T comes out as 0.30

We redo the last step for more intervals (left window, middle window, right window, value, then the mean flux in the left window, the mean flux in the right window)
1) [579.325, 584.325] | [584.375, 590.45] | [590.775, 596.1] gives 0.367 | 5.83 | 5.59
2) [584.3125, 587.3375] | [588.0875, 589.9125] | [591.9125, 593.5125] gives 0.261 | 5.58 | 5.49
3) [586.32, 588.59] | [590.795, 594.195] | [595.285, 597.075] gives 0.083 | 5.67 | 5.68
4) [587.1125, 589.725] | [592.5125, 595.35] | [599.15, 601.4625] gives -0.138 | 5.14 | 5.59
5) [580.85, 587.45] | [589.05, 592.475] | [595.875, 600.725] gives 0.231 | 5.71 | 5.65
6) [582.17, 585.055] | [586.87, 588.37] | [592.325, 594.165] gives -0.028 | 5.78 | 5.54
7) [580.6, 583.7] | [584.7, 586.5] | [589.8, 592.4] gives 0.062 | 5.82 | 5.58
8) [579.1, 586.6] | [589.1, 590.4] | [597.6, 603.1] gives 0.177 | 5.76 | 5.61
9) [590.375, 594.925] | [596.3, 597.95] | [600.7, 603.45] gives -0.030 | 5.6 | 5.59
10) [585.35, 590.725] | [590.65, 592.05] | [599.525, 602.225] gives -0.064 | 5.32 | 5.5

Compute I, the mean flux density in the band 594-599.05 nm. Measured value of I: 5.69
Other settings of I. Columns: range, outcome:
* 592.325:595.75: 5.59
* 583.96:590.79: 5.44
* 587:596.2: 5.46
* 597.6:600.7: 5.64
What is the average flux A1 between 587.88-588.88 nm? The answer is 5.51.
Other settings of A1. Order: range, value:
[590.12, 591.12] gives 5.83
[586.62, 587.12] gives 5.63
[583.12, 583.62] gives 5.65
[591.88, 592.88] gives 5.48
